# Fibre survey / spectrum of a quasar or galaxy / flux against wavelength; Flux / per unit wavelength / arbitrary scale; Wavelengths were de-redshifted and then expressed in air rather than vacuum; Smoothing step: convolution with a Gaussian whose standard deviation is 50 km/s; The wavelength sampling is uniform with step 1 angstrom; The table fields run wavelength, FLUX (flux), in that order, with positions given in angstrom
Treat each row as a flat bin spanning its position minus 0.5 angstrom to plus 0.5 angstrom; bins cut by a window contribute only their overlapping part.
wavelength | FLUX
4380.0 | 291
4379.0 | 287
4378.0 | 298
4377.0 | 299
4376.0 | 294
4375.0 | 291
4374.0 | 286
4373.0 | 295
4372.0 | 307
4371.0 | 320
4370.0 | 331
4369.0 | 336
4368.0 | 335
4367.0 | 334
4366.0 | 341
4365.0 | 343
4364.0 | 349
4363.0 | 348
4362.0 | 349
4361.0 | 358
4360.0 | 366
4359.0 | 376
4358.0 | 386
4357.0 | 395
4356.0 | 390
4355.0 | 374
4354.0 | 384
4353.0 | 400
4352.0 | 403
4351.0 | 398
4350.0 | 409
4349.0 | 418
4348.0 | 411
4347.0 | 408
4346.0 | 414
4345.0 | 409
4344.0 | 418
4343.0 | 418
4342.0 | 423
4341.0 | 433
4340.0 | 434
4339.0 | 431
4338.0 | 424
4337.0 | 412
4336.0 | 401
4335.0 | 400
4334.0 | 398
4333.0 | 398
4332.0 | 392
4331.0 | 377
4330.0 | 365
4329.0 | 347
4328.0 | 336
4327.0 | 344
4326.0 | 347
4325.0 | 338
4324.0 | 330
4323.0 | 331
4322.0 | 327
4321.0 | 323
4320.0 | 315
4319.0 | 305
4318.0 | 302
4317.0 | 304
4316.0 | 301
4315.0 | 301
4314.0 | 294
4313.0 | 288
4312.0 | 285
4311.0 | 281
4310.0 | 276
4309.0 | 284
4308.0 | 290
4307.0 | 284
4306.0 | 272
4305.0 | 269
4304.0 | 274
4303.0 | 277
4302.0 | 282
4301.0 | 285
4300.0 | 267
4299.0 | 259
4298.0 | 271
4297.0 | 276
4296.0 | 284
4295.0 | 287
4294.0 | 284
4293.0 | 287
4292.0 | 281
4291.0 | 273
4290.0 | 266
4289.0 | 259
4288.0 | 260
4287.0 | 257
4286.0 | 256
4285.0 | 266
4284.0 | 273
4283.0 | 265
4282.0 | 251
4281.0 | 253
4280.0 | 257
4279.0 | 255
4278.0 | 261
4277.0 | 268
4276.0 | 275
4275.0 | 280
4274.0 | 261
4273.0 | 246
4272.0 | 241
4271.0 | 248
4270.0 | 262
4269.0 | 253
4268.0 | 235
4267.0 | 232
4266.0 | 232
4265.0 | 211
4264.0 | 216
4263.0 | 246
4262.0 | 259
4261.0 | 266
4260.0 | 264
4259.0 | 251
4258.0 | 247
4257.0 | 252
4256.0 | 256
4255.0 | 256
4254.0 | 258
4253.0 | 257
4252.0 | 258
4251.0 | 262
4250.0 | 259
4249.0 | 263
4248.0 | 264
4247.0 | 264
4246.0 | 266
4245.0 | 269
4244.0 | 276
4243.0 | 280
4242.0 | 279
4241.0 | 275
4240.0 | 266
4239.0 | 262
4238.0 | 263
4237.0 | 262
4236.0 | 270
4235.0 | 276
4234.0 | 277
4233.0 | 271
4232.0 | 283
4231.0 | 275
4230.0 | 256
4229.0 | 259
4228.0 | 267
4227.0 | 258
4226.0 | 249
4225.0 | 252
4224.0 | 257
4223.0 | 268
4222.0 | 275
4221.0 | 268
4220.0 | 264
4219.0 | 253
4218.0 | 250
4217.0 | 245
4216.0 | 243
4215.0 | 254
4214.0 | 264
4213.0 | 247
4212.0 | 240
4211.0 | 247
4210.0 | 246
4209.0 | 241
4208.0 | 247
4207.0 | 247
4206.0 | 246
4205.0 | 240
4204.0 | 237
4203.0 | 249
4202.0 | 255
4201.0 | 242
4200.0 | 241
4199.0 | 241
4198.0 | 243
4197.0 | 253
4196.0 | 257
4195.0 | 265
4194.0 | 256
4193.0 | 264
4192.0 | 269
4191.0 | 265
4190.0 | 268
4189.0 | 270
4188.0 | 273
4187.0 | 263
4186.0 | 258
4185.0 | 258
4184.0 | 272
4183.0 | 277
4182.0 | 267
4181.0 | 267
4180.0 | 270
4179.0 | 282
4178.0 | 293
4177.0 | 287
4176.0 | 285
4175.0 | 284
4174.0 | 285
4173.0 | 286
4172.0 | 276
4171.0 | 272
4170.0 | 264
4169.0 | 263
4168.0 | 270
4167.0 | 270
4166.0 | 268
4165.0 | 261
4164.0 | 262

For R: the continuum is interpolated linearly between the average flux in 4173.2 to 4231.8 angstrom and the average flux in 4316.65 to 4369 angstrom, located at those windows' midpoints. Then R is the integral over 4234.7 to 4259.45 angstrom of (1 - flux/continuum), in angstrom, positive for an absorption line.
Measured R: 2.71 angstrom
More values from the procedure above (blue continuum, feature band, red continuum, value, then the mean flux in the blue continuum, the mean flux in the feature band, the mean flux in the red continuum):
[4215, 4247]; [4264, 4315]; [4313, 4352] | 9.3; 265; 266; 371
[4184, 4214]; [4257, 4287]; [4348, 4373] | 5.0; 253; 253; 364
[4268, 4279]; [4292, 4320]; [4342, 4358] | 3.1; 258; 285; 403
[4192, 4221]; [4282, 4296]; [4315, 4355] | 2.6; 250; 270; 377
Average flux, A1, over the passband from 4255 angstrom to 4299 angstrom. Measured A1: 259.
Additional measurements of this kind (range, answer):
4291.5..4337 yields 313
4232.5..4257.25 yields 266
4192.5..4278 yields 256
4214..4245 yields 264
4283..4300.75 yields 271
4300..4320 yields 287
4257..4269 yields 243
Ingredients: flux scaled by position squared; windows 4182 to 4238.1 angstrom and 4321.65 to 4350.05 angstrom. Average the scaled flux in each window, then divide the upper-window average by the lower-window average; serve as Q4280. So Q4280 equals 1.6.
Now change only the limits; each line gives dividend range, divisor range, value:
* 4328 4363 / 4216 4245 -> 1.58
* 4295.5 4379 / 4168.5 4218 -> 1.41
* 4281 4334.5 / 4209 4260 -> 1.18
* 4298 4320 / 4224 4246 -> 1.10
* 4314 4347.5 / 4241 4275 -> 1.50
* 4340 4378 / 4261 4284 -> 1.52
